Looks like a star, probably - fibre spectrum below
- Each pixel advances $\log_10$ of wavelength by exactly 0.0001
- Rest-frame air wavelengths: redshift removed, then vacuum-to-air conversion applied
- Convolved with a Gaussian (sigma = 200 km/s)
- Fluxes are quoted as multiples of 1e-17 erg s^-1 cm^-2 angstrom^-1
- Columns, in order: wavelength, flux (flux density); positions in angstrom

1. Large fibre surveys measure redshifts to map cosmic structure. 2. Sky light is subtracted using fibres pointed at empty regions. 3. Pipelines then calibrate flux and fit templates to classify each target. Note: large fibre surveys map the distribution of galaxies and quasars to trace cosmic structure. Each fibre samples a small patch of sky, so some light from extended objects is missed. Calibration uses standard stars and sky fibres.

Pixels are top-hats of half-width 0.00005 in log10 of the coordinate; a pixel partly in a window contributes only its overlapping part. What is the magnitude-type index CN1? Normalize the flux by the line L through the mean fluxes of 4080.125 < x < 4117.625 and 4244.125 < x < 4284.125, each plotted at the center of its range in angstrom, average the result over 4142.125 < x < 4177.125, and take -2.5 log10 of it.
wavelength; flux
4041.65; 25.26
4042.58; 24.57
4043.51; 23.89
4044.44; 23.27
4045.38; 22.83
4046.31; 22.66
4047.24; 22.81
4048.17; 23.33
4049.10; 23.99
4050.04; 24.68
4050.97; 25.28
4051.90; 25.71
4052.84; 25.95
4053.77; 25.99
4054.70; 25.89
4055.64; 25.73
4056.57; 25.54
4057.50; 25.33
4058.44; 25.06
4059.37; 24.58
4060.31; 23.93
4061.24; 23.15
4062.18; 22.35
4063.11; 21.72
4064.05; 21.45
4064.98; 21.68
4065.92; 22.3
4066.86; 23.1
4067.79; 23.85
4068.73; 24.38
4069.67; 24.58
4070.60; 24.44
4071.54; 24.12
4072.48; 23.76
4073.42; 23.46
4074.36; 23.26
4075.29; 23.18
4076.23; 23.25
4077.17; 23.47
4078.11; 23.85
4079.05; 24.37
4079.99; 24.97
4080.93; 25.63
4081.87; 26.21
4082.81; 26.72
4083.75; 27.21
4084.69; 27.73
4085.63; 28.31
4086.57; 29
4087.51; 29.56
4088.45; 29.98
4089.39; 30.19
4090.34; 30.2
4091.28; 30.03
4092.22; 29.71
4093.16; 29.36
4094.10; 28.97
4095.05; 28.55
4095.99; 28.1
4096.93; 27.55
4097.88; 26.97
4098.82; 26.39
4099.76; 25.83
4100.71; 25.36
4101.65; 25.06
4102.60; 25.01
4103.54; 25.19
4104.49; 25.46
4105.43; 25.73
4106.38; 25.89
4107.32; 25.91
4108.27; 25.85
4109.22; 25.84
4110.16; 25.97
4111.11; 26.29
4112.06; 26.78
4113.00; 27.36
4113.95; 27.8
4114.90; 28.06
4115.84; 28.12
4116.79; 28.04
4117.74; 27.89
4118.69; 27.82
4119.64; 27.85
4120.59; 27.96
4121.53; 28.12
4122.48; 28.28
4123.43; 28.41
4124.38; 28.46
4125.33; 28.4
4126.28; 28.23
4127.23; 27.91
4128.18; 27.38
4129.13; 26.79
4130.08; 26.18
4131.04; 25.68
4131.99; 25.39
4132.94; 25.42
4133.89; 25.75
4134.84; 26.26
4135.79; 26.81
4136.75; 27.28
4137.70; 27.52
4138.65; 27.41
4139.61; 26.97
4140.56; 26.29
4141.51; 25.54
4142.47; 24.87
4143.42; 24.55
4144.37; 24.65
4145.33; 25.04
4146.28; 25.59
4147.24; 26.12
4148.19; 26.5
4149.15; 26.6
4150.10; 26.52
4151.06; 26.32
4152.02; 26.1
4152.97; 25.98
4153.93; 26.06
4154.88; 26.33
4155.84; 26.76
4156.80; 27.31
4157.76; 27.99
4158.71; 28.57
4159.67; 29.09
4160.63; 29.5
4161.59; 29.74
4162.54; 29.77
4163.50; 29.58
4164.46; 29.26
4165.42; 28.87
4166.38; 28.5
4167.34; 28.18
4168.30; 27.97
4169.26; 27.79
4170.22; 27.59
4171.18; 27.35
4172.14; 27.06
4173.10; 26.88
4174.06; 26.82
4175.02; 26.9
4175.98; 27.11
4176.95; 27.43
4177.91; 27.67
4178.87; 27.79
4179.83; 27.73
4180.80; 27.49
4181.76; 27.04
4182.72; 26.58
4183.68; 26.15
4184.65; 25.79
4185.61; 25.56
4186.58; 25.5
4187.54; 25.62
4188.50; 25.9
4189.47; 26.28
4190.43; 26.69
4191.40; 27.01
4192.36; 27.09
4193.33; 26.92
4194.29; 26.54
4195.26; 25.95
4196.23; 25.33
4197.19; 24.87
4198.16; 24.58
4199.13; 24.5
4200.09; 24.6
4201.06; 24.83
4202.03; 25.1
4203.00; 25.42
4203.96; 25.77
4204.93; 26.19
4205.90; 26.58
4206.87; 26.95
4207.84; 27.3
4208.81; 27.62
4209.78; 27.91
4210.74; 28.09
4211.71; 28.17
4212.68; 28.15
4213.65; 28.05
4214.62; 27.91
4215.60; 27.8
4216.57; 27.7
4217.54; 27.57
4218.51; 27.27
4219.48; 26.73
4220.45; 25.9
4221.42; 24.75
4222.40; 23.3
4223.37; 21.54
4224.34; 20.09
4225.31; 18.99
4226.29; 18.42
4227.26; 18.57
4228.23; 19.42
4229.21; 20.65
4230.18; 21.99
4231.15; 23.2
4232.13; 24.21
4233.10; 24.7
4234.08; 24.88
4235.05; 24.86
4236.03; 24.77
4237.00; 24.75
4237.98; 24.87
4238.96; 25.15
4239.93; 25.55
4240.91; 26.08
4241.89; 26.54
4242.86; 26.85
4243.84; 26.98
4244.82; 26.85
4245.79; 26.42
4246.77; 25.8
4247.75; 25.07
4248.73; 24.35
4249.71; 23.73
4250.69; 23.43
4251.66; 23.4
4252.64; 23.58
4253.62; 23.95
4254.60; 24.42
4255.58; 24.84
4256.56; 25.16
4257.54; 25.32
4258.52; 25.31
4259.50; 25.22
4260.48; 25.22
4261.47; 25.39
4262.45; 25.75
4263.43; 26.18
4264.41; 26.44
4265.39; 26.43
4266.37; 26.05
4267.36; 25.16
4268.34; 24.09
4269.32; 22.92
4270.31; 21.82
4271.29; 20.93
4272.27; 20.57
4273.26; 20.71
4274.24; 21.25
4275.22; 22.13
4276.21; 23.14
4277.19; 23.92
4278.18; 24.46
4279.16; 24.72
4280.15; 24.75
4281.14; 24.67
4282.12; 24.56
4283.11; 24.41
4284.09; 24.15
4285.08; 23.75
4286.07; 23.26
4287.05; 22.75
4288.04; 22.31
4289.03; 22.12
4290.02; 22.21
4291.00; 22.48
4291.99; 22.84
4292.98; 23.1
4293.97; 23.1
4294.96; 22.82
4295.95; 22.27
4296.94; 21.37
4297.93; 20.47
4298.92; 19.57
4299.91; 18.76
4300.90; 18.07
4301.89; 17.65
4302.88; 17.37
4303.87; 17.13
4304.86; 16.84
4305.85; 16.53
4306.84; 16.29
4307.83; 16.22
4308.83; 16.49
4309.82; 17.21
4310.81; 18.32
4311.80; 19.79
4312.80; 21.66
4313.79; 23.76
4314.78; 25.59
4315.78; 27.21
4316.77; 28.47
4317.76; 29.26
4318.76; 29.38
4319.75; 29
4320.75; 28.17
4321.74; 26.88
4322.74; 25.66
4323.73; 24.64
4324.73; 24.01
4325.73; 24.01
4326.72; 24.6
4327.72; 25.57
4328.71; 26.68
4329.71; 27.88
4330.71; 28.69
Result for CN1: -0.042 mag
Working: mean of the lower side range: 27.3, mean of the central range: 27.2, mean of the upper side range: 24.3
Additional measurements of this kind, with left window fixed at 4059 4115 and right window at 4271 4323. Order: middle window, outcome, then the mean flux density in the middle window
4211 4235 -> -0.03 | 24.2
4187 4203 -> -0.08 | 25.7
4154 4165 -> -0.16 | 28.5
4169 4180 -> -0.13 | 27.3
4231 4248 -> -0.10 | 25.5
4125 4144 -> -0.06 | 26.5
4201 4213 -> -0.13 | 26.8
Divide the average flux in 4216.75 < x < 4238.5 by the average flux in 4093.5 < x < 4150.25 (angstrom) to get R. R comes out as 0.87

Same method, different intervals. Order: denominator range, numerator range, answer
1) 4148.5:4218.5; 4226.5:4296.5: 0.89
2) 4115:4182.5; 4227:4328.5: 0.86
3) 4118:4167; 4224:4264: 0.89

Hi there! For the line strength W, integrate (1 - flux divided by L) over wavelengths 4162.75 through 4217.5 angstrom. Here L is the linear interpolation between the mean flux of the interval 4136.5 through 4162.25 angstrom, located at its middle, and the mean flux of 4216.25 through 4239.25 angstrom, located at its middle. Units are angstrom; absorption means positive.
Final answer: -4.12 angstrom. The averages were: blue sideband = 26.7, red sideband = 23.5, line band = 26.9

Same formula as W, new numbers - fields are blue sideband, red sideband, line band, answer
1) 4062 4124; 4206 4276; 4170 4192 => -1.27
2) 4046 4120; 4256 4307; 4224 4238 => 0.71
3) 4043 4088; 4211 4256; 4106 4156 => -4.36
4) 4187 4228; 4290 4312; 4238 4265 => -3.17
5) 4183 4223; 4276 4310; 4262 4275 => -0.61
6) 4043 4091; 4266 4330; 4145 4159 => -1.41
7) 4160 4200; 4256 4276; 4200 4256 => 0.96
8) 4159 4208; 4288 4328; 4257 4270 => -0.78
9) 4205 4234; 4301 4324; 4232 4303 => -1.02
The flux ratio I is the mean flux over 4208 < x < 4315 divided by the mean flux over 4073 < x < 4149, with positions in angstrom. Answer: 0.87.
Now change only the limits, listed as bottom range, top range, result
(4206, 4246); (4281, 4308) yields 0.84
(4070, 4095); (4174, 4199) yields 0.99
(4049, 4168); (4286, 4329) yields 0.84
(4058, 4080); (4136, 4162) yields 1.14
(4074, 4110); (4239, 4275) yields 0.92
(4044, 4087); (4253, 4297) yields 0.97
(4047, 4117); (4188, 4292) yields 0.96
